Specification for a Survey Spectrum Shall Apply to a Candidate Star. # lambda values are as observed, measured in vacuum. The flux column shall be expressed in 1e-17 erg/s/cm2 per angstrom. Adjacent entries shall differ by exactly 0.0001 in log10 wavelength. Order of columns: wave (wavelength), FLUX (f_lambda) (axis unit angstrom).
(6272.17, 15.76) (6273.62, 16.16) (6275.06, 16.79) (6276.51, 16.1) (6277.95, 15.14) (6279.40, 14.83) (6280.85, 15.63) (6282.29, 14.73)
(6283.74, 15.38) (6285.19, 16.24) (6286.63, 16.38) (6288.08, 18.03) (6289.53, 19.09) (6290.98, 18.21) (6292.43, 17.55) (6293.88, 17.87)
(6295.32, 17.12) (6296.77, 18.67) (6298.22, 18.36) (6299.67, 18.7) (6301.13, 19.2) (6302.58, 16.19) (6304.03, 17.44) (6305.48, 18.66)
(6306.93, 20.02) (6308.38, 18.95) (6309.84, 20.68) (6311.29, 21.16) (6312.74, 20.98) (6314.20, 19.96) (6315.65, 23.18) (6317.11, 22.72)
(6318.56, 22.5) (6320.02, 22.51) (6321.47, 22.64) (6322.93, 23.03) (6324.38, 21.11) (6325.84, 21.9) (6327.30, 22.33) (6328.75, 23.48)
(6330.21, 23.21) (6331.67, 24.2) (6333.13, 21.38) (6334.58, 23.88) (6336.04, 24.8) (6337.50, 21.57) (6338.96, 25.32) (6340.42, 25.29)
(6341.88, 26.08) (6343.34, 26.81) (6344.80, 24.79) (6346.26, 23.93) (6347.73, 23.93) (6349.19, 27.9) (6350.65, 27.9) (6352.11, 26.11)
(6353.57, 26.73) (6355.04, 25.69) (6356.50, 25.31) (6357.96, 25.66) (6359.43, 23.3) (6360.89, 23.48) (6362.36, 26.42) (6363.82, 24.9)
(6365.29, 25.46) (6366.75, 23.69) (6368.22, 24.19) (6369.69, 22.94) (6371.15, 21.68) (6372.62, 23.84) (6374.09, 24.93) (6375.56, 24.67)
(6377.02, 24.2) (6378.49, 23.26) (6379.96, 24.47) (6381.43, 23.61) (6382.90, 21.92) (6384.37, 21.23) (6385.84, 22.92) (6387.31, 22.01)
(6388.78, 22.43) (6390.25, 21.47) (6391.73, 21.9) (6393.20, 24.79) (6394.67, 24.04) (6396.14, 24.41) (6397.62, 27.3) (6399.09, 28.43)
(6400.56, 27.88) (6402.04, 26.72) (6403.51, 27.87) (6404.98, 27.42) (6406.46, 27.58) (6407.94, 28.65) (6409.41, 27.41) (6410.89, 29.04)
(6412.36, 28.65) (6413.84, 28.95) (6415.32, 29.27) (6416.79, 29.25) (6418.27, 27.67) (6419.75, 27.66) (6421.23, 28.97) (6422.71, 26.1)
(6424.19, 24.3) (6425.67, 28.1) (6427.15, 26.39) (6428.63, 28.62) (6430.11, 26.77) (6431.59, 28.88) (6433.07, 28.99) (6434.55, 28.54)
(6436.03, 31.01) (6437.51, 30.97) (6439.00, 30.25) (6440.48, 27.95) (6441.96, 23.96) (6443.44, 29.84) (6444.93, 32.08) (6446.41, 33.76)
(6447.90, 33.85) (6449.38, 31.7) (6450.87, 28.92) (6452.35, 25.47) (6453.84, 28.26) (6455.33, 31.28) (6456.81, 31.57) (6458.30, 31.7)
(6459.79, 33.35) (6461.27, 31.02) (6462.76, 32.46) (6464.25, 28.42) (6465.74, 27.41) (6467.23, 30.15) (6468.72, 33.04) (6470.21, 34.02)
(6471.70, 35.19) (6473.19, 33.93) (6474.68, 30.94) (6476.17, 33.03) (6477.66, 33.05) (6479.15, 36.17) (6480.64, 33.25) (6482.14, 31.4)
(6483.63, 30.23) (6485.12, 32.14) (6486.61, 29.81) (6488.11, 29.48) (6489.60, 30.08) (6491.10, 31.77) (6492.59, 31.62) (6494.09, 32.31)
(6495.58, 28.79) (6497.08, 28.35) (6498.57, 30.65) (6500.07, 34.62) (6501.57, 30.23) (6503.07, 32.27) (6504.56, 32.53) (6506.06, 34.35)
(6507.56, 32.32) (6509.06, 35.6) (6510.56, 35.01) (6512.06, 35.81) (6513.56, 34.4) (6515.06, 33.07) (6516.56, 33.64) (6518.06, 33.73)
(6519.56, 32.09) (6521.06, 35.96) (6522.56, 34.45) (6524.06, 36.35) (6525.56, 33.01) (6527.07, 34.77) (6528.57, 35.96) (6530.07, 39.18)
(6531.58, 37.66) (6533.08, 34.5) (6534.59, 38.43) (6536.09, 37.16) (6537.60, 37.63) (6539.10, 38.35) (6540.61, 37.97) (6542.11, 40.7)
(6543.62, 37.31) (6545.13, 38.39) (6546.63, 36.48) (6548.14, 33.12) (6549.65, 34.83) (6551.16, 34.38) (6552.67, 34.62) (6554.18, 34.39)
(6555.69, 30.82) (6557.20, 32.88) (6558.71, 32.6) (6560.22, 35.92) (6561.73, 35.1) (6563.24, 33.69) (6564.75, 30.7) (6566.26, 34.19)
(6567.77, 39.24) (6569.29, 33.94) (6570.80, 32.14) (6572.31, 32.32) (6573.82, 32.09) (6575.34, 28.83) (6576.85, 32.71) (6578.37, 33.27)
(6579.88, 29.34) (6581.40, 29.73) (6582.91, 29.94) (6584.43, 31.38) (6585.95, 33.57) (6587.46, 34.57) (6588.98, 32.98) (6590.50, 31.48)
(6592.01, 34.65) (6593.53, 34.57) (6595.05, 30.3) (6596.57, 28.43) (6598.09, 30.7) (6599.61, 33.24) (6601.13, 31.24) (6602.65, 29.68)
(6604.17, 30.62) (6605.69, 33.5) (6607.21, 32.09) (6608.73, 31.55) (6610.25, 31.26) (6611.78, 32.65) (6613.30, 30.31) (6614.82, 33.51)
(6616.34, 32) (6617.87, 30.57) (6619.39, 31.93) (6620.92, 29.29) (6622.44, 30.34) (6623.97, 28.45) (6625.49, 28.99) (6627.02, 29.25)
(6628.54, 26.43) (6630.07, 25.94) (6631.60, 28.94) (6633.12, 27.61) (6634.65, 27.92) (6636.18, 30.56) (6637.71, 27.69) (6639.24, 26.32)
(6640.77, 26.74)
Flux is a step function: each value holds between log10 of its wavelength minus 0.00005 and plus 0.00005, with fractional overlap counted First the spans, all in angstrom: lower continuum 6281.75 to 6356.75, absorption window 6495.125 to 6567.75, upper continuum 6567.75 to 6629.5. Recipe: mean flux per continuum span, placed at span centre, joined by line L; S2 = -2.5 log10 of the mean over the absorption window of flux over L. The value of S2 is -0.19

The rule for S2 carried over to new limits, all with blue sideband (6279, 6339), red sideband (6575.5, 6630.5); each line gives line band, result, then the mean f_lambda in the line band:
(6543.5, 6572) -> -0.169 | 34.4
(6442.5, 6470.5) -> -0.204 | 30.9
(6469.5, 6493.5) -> -0.213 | 32.3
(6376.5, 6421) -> -0.105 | 25.8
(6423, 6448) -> -0.167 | 28.9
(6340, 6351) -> -0.204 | 25.8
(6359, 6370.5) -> -0.105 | 24.3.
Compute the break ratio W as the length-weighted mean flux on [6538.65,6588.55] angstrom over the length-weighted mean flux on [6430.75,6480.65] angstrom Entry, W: 1.09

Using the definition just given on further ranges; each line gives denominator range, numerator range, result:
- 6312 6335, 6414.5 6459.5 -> 1.30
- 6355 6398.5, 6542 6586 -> 1.40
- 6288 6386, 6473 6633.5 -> 1.45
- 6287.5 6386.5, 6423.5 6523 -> 1.39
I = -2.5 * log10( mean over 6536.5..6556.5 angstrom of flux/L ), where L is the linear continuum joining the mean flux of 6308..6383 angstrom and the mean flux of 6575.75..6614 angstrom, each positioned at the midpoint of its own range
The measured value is -0.194 mag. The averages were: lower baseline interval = 23.8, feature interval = 36.1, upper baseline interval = 31.7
